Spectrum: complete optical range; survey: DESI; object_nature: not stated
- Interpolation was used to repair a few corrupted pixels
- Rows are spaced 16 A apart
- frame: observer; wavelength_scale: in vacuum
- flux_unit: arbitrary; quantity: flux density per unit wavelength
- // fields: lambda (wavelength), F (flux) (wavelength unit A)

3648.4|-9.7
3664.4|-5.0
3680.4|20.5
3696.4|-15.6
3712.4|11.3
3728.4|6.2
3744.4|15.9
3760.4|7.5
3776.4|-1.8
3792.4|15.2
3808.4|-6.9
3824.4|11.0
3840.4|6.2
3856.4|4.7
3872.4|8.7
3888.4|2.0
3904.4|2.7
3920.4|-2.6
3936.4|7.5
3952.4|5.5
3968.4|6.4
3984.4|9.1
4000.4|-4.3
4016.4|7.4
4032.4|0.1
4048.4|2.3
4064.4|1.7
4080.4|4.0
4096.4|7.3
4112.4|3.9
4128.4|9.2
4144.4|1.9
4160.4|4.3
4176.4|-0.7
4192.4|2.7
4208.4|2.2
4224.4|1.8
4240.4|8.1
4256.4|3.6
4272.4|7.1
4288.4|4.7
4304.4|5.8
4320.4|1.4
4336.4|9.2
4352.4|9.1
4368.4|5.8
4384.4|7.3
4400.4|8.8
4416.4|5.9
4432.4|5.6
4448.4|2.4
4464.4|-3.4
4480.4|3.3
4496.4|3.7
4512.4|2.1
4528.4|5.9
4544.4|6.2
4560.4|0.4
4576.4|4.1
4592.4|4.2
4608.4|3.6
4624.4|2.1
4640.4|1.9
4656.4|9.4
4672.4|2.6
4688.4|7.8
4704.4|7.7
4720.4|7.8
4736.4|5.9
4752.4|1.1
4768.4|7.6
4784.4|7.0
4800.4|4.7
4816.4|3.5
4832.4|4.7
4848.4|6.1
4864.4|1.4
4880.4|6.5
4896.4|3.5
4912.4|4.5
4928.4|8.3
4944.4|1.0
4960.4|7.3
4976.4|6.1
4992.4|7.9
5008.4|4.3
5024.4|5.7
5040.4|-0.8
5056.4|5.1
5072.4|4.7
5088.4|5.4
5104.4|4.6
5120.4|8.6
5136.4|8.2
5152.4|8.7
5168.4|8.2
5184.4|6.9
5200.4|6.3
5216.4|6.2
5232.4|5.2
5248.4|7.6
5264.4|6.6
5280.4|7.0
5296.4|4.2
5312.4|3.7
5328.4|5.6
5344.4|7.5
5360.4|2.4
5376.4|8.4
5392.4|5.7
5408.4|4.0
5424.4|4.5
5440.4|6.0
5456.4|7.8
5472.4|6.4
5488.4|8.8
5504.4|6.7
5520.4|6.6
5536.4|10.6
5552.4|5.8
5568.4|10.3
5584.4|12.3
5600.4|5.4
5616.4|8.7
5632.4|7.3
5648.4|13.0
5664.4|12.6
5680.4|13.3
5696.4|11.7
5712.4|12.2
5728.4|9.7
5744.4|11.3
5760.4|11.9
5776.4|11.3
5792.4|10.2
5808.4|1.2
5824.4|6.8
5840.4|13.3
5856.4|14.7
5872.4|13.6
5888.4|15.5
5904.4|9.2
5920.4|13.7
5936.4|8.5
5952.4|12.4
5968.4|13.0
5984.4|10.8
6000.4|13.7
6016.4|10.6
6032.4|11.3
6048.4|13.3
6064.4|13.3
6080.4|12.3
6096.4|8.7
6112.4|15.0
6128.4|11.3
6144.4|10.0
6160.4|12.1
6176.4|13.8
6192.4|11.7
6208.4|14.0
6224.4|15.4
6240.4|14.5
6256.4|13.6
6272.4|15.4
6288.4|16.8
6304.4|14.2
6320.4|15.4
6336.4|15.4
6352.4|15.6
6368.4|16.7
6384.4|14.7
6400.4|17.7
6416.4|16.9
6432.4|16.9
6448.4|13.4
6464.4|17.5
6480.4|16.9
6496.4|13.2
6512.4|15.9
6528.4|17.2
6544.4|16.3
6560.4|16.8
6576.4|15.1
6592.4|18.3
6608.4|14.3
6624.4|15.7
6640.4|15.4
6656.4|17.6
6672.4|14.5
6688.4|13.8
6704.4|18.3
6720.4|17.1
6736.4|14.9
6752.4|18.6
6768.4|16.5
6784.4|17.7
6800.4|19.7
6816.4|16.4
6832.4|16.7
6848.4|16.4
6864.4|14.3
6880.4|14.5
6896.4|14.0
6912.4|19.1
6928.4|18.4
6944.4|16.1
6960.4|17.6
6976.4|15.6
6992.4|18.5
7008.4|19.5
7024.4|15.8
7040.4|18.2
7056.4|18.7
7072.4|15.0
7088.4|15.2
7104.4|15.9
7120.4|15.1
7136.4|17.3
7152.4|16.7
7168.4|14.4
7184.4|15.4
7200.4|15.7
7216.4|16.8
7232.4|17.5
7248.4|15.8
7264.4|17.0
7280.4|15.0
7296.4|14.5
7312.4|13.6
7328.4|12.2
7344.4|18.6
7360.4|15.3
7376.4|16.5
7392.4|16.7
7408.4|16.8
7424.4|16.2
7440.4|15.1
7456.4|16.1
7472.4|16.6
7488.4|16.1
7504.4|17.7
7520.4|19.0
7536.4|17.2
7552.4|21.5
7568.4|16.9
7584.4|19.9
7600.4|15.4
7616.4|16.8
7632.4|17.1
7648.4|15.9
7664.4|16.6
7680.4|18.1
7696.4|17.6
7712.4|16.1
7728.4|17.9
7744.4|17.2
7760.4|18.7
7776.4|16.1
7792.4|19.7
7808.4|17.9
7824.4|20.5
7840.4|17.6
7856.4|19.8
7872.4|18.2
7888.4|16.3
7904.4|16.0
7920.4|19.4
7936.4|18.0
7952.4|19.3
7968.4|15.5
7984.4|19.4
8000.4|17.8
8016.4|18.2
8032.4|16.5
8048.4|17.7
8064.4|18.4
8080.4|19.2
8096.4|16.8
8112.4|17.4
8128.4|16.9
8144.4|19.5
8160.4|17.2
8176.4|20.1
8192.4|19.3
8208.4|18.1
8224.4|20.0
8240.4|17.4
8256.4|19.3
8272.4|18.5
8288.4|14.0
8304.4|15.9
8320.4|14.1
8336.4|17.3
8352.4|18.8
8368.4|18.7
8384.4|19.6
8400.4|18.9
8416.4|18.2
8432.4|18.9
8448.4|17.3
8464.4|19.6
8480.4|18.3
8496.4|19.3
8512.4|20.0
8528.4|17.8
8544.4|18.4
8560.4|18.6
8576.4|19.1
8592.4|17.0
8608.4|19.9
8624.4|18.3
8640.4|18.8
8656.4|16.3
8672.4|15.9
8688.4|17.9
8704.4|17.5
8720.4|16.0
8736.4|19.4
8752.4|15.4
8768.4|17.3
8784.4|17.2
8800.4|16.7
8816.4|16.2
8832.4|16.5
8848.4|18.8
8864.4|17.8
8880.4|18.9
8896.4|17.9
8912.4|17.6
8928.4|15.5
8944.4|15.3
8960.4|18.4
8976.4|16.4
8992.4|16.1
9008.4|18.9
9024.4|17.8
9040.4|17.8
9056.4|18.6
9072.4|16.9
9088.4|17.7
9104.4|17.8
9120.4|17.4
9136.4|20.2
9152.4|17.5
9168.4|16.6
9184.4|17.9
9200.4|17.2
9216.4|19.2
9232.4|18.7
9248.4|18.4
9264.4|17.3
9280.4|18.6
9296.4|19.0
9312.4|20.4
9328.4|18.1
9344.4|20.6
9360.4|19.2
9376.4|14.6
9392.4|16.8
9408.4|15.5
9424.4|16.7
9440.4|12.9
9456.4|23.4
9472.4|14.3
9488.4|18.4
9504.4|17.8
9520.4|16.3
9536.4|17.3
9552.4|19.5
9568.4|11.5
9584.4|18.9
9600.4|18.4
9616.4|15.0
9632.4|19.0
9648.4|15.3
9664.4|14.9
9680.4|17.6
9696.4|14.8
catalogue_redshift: 0.412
